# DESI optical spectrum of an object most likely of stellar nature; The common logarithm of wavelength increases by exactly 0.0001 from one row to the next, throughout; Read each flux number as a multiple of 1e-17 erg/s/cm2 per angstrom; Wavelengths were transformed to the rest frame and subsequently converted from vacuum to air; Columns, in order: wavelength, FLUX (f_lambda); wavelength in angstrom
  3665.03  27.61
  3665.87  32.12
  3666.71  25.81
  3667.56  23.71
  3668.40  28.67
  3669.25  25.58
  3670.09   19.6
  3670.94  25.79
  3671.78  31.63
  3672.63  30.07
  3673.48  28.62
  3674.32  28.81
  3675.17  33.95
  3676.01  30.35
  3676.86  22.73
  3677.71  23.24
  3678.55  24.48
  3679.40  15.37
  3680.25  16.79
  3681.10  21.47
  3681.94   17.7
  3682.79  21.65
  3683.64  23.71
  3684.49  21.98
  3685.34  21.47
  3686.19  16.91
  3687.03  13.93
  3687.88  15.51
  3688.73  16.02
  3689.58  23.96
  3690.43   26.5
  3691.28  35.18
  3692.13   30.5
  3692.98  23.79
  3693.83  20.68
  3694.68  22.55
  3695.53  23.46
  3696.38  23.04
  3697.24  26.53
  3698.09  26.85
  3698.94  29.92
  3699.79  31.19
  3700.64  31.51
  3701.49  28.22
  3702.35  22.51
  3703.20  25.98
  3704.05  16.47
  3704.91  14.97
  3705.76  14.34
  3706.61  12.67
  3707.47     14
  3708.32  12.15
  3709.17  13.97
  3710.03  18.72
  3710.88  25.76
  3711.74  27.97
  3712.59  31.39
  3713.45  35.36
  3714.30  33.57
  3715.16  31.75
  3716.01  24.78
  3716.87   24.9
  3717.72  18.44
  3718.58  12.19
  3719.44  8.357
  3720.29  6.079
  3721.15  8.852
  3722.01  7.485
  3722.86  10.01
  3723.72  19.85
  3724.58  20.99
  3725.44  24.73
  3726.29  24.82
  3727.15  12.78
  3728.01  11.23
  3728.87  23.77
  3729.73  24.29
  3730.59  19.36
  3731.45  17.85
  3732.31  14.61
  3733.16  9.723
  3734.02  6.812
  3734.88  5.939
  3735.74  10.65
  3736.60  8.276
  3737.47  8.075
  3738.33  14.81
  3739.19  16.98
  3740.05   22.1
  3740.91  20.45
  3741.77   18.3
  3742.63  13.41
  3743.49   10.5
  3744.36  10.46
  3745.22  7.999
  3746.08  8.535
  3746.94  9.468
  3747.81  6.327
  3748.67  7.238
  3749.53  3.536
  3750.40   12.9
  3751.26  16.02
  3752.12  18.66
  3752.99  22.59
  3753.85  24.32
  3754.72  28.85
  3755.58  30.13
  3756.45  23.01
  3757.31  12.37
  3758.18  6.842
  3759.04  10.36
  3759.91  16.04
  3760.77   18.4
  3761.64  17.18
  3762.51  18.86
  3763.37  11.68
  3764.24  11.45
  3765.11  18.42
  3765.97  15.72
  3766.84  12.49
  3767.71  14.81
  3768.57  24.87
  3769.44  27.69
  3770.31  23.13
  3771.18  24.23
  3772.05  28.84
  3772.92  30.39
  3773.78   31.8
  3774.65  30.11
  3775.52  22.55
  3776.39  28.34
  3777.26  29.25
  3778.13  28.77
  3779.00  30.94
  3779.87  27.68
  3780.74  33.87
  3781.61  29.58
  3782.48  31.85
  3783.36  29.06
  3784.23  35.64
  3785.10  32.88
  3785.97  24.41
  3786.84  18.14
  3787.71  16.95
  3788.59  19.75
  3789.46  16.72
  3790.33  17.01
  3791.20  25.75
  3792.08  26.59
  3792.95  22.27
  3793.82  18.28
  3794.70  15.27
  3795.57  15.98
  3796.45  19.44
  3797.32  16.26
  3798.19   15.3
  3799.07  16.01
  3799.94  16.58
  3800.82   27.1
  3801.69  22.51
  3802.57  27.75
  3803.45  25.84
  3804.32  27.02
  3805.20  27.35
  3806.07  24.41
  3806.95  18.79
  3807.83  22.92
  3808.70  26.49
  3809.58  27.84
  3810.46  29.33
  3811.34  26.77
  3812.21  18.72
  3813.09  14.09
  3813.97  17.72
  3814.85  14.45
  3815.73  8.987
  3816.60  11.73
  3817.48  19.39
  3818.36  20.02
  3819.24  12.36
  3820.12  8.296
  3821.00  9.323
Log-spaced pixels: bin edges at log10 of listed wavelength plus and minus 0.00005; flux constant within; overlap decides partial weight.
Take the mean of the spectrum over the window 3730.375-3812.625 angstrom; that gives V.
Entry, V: 19.9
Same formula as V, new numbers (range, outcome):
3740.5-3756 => 15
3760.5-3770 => 17.5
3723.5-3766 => 15.3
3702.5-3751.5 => 16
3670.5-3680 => 26.6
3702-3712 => 18.1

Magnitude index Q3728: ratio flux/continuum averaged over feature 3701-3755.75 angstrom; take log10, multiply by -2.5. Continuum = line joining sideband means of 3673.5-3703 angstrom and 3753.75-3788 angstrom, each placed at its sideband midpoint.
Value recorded 0.36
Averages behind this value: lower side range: 24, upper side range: 23.3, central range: 16.9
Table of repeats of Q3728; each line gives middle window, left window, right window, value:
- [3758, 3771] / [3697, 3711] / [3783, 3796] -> 0.29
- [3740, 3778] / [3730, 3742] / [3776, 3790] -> 0.13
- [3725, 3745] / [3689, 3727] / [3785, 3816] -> 0.39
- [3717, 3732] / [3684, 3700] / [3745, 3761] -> 0.17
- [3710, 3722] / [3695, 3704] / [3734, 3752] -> -0.02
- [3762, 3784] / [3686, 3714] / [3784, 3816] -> -0.13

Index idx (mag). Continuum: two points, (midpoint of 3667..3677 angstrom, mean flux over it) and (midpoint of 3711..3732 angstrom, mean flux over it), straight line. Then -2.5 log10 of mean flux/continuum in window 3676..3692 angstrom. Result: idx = 0.20 mag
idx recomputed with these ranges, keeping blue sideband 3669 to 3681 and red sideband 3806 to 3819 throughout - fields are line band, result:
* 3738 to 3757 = 0.38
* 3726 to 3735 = 0.42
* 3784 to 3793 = -0.11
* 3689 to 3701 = -0.09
